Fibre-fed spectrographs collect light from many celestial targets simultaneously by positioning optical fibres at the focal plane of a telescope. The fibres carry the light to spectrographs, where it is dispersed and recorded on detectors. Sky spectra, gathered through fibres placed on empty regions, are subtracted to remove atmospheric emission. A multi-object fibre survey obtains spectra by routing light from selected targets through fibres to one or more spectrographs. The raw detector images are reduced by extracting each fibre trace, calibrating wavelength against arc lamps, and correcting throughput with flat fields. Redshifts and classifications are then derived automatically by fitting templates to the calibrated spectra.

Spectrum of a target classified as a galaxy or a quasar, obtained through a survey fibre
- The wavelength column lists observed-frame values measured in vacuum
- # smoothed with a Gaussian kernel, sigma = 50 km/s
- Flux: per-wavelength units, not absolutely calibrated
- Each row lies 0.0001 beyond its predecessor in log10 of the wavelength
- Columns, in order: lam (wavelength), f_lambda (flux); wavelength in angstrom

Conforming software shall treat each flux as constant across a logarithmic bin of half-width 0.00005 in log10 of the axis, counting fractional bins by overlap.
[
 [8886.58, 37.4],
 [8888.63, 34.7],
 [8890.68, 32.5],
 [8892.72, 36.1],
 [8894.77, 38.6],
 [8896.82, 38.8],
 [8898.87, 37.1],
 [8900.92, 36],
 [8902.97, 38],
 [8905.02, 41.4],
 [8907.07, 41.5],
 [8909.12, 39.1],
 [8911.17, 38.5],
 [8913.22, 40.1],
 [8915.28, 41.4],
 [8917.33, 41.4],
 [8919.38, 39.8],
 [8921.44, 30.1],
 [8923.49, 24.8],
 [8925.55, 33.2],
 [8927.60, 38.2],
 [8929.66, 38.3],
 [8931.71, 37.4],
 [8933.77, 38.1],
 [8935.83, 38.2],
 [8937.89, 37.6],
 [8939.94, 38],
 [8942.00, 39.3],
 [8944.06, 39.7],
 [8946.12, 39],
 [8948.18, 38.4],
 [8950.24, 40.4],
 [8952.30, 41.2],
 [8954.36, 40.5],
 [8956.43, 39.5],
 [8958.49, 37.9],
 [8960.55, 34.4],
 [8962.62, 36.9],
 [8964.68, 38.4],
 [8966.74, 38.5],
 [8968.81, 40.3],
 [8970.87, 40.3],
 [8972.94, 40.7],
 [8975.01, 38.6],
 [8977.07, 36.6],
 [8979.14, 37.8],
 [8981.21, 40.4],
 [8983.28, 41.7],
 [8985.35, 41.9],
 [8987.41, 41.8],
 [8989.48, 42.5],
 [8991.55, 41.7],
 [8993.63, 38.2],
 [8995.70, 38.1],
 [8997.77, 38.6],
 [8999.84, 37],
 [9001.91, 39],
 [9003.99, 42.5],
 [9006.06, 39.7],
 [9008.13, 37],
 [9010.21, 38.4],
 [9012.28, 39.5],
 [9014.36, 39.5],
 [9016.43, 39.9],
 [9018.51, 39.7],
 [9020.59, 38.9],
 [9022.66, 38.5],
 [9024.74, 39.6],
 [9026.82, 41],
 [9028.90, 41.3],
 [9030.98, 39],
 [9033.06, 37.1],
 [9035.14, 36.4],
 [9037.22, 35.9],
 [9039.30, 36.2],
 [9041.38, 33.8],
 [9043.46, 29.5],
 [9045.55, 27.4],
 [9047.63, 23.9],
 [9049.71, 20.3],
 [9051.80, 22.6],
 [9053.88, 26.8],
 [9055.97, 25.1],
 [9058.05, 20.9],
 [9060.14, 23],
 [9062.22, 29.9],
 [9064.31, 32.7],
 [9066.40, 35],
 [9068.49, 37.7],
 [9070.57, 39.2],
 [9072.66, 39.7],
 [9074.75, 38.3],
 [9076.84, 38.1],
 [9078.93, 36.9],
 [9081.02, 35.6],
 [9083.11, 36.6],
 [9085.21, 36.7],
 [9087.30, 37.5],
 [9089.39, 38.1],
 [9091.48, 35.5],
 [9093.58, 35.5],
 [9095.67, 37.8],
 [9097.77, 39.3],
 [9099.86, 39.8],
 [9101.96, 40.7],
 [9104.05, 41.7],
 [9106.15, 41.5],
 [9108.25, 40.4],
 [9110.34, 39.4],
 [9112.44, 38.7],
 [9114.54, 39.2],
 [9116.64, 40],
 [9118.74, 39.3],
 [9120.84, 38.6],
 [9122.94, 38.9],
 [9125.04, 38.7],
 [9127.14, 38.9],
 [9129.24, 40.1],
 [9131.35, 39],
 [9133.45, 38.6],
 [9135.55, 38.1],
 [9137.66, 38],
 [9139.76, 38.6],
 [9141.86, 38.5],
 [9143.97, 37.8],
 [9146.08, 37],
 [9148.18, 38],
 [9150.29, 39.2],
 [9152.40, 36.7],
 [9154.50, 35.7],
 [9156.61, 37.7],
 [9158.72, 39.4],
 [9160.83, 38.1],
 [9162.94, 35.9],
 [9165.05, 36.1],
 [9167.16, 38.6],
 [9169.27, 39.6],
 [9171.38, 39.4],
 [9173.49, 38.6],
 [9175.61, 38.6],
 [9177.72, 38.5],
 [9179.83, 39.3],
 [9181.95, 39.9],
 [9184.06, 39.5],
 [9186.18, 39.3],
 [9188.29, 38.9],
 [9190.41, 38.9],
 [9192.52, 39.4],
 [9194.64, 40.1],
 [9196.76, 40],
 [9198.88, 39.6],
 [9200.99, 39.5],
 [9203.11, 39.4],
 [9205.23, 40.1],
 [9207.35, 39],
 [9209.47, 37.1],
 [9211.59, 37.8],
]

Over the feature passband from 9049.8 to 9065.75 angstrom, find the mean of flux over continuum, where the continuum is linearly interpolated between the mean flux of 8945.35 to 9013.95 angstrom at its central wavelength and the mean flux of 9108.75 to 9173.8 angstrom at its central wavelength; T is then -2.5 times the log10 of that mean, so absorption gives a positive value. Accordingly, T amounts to 0.448 mag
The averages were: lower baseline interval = 39.3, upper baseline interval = 38.4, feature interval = 25.7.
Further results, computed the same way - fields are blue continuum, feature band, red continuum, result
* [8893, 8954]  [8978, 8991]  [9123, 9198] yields -0.08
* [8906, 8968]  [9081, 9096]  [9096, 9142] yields 0.07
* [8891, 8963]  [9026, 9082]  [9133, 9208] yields 0.17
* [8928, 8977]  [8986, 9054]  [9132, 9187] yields 0.06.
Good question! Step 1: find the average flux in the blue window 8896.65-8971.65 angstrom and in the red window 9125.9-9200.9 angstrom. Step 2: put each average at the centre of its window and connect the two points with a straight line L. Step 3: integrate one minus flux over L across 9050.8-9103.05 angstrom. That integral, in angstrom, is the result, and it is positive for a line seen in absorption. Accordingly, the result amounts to 5.5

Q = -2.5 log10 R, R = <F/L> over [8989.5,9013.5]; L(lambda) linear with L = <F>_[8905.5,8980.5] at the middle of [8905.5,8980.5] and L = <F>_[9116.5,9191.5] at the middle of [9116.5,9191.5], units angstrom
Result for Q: -0.03 mag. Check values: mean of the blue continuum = 38.2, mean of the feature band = 39.2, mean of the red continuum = 38.5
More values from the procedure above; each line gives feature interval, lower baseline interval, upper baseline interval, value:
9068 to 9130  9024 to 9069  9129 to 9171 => -0.11 mag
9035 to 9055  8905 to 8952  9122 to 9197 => 0.30 mag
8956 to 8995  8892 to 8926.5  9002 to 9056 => -0.09 mag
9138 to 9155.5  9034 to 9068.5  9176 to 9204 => -0.05 mag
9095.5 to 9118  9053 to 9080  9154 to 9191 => -0.15 mag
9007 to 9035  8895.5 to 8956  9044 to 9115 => -0.10 mag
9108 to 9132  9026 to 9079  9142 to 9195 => -0.10 mag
